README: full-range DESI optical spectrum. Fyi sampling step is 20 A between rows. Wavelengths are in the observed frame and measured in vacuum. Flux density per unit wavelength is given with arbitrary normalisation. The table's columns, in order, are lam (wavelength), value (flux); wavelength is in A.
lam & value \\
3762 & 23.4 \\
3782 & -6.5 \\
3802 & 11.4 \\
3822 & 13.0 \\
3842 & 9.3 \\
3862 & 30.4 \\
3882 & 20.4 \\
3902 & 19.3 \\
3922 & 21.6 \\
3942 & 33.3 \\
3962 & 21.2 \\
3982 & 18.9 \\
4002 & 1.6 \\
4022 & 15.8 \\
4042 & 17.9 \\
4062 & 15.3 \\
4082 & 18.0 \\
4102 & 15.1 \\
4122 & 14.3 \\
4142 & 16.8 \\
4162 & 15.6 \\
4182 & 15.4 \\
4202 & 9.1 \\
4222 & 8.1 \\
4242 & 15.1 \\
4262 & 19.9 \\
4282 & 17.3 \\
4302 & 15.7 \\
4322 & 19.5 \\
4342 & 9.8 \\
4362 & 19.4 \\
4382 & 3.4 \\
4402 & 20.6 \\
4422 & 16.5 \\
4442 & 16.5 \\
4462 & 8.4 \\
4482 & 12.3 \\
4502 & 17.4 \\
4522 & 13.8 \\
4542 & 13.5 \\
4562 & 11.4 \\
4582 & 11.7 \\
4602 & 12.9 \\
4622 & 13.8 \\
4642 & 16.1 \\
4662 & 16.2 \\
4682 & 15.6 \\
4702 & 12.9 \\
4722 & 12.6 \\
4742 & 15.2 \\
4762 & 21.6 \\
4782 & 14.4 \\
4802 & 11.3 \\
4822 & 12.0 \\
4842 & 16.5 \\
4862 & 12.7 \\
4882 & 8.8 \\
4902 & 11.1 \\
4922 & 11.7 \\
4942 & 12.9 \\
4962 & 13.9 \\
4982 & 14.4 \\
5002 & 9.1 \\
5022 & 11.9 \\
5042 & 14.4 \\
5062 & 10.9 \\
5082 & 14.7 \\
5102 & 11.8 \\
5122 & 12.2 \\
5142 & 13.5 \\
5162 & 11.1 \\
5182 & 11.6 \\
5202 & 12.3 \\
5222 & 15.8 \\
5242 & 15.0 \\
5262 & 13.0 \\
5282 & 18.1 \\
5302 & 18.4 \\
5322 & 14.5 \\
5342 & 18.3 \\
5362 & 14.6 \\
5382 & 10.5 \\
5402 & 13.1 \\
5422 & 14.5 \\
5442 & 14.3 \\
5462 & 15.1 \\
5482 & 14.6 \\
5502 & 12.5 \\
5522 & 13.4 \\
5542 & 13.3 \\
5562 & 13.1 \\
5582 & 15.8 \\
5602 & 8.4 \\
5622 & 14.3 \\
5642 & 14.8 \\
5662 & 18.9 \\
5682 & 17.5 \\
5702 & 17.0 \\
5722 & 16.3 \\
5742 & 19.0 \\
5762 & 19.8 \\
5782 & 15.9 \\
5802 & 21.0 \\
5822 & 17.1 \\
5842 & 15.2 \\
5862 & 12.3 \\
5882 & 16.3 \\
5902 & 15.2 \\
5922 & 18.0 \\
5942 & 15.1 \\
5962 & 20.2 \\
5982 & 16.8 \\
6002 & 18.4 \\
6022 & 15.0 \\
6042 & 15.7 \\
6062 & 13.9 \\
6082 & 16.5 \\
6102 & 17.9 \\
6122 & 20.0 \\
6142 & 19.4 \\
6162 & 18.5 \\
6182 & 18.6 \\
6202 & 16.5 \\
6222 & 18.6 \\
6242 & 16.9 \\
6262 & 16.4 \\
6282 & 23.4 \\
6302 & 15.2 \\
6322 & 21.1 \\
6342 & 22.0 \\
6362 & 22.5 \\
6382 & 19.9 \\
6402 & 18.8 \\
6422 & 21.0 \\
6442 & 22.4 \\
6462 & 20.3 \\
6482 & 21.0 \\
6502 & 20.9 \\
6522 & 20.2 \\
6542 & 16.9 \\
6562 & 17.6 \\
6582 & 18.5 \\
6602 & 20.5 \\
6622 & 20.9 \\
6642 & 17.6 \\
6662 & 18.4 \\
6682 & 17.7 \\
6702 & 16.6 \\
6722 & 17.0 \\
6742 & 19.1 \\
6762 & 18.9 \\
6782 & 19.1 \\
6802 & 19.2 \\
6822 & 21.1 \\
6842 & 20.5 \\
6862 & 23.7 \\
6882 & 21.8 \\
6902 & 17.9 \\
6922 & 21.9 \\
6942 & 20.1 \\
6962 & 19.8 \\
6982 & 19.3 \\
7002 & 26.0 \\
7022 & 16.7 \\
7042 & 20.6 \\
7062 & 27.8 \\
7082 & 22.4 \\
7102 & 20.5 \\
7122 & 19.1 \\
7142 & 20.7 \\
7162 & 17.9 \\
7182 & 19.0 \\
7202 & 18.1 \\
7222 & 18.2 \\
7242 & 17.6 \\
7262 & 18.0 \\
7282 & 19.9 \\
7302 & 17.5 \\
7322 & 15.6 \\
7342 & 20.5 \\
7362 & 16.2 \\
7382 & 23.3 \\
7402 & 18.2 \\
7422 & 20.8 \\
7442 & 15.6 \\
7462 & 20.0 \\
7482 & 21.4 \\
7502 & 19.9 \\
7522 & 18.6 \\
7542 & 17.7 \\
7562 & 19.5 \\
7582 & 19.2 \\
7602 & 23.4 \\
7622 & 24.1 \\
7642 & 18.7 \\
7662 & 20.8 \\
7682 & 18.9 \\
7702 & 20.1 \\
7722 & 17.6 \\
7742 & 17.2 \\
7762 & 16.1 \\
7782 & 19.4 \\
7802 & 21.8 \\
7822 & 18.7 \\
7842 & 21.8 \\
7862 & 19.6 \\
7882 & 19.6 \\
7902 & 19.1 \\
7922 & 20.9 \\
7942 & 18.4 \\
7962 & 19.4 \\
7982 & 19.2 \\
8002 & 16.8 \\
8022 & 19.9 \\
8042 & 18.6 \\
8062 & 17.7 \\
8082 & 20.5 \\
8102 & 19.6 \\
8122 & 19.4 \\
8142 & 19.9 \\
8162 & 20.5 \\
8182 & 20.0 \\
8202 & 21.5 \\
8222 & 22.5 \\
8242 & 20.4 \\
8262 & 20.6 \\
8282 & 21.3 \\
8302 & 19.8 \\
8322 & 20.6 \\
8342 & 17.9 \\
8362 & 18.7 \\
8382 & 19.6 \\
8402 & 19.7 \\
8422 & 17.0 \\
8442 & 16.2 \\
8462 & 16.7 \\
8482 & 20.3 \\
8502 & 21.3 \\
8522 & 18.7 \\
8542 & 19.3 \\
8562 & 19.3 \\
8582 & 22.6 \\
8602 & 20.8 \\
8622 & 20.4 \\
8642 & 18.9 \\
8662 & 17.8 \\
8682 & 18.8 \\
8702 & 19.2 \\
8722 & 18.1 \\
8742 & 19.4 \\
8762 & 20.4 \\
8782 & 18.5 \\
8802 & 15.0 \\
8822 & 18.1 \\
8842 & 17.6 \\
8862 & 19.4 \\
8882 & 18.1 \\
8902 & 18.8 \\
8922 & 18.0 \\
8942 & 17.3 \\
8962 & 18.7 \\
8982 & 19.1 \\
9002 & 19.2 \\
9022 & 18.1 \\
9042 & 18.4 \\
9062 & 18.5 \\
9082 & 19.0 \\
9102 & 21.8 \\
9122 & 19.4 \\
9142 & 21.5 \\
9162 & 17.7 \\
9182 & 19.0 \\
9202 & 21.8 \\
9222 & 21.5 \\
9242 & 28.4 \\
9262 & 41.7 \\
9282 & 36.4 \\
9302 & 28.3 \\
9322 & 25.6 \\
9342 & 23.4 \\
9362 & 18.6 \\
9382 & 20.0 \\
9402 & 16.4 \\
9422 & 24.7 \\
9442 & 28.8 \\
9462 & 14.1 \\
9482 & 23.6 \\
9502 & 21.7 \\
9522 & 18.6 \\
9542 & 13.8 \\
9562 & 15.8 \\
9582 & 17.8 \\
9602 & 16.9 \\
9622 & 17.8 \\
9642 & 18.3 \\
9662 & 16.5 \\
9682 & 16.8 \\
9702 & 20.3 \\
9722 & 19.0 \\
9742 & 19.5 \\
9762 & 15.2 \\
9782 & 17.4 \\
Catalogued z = 0.41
